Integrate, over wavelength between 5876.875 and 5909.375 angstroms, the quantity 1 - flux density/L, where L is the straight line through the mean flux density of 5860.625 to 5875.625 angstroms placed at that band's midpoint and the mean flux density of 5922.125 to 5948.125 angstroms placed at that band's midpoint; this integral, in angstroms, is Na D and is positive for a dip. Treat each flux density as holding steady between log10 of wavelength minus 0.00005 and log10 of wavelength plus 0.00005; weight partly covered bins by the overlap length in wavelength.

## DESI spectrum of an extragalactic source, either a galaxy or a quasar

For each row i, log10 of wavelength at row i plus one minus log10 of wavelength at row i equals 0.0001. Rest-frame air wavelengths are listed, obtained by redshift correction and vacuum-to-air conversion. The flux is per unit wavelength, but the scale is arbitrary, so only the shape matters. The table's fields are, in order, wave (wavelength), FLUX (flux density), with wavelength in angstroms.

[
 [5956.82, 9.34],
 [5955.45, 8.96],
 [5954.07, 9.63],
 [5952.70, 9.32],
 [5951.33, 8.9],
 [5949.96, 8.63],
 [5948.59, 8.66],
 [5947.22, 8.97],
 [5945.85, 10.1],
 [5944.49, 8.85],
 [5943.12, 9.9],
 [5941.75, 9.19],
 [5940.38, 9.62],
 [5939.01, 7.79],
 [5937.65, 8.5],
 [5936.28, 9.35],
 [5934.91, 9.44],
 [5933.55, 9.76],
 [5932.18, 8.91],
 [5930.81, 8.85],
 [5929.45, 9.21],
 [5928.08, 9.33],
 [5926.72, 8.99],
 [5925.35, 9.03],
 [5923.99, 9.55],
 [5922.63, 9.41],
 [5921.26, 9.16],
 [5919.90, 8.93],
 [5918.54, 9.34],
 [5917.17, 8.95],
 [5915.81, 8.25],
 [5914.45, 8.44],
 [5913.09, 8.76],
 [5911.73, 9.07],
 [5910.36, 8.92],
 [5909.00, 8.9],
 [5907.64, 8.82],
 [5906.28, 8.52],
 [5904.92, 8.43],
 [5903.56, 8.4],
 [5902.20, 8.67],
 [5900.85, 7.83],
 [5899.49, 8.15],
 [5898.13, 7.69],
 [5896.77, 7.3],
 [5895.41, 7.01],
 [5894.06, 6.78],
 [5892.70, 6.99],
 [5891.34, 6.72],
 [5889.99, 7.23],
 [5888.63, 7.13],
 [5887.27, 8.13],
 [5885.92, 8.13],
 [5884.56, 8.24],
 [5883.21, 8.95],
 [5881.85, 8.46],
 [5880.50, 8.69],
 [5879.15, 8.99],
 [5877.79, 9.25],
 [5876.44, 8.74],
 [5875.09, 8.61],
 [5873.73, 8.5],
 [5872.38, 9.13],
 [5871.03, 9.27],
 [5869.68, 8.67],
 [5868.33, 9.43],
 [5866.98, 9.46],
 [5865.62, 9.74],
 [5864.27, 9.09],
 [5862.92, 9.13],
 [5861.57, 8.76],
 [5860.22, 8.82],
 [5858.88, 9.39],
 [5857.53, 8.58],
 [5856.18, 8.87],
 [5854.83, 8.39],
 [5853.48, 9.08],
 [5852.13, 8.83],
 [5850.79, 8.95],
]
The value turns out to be 3.8 angstroms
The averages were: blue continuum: 9.07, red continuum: 9.19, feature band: 8.06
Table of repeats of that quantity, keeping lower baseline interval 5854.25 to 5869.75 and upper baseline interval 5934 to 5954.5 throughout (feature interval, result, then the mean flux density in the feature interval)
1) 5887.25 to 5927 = 3.40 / 8.31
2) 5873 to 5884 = 0.35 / 8.77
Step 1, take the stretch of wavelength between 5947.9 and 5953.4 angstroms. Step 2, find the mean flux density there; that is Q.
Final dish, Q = 8.88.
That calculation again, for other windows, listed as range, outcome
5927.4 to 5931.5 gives 9.13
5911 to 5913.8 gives 8.89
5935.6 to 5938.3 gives 8.92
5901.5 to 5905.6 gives 8.51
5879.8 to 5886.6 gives 8.51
